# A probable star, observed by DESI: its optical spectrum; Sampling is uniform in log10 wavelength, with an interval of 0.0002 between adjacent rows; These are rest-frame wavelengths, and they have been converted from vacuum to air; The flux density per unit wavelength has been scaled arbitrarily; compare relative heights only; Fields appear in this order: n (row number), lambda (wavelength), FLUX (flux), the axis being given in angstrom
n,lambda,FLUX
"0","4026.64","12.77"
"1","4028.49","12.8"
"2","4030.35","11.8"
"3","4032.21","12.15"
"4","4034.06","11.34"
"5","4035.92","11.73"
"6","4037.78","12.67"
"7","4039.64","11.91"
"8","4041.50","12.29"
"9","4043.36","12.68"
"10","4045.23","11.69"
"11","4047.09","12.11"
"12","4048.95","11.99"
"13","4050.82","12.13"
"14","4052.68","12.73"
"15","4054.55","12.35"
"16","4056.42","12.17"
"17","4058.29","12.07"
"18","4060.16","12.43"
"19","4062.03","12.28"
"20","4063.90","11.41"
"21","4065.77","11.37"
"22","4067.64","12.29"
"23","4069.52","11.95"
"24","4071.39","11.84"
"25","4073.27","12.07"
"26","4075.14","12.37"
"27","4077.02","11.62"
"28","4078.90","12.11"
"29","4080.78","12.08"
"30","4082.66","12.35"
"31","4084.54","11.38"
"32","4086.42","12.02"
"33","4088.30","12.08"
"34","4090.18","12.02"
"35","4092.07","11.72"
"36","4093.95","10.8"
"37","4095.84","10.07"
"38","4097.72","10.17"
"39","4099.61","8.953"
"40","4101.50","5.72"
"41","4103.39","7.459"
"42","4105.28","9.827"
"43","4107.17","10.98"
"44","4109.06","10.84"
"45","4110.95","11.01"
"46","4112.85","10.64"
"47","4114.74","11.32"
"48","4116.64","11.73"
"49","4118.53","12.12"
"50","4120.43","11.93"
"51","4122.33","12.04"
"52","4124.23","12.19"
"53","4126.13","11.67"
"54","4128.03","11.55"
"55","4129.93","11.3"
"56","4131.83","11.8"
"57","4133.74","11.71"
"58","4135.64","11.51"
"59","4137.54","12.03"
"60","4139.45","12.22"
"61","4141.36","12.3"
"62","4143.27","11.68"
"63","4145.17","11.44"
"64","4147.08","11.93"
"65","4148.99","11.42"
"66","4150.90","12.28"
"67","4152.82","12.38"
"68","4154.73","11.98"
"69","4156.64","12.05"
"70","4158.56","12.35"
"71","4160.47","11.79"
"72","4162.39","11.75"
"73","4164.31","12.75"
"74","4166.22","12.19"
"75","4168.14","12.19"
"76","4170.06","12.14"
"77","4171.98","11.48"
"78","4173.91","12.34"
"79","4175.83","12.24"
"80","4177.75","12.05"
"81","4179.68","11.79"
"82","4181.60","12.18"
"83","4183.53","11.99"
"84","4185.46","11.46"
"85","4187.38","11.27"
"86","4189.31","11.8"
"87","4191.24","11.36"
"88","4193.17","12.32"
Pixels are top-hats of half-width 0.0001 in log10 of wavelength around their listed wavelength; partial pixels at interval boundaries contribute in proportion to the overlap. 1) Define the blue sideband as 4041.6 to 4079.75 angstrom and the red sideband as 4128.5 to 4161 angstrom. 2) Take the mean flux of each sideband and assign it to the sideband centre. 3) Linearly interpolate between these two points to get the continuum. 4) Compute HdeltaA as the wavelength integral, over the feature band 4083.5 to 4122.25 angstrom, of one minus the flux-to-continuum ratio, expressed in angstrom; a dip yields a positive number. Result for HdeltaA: 4.2 angstrom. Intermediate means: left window 12.1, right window 11.9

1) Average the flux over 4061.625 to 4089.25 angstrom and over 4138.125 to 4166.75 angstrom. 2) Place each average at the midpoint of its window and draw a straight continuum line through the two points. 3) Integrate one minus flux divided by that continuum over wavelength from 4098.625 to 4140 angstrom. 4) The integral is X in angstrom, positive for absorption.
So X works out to 3.7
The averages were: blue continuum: 11.9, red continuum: 12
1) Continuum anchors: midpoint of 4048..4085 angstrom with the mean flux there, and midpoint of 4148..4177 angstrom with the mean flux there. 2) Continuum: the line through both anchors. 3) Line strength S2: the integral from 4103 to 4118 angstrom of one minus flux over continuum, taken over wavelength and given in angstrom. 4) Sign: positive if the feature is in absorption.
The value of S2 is 1.8 angstrom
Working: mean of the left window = 12.1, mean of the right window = 12.1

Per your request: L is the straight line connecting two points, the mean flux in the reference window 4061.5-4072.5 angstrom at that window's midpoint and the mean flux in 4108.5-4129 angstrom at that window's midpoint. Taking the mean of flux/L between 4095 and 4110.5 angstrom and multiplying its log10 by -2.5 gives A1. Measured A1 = 0.24 mag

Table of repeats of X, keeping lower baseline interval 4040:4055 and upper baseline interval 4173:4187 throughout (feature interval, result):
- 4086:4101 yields 1.7 angstrom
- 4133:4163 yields 0.3 angstrom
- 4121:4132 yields 0.3 angstrom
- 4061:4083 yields 0.4 angstrom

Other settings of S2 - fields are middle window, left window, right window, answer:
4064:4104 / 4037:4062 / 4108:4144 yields 3.0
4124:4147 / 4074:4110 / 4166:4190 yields -0.9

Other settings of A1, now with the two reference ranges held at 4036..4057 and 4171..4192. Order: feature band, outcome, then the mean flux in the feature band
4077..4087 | 0.02 mag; 11.9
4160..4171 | -0.03 mag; 12.2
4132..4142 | 0.00 mag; 11.9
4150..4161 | -0.02 mag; 12.1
